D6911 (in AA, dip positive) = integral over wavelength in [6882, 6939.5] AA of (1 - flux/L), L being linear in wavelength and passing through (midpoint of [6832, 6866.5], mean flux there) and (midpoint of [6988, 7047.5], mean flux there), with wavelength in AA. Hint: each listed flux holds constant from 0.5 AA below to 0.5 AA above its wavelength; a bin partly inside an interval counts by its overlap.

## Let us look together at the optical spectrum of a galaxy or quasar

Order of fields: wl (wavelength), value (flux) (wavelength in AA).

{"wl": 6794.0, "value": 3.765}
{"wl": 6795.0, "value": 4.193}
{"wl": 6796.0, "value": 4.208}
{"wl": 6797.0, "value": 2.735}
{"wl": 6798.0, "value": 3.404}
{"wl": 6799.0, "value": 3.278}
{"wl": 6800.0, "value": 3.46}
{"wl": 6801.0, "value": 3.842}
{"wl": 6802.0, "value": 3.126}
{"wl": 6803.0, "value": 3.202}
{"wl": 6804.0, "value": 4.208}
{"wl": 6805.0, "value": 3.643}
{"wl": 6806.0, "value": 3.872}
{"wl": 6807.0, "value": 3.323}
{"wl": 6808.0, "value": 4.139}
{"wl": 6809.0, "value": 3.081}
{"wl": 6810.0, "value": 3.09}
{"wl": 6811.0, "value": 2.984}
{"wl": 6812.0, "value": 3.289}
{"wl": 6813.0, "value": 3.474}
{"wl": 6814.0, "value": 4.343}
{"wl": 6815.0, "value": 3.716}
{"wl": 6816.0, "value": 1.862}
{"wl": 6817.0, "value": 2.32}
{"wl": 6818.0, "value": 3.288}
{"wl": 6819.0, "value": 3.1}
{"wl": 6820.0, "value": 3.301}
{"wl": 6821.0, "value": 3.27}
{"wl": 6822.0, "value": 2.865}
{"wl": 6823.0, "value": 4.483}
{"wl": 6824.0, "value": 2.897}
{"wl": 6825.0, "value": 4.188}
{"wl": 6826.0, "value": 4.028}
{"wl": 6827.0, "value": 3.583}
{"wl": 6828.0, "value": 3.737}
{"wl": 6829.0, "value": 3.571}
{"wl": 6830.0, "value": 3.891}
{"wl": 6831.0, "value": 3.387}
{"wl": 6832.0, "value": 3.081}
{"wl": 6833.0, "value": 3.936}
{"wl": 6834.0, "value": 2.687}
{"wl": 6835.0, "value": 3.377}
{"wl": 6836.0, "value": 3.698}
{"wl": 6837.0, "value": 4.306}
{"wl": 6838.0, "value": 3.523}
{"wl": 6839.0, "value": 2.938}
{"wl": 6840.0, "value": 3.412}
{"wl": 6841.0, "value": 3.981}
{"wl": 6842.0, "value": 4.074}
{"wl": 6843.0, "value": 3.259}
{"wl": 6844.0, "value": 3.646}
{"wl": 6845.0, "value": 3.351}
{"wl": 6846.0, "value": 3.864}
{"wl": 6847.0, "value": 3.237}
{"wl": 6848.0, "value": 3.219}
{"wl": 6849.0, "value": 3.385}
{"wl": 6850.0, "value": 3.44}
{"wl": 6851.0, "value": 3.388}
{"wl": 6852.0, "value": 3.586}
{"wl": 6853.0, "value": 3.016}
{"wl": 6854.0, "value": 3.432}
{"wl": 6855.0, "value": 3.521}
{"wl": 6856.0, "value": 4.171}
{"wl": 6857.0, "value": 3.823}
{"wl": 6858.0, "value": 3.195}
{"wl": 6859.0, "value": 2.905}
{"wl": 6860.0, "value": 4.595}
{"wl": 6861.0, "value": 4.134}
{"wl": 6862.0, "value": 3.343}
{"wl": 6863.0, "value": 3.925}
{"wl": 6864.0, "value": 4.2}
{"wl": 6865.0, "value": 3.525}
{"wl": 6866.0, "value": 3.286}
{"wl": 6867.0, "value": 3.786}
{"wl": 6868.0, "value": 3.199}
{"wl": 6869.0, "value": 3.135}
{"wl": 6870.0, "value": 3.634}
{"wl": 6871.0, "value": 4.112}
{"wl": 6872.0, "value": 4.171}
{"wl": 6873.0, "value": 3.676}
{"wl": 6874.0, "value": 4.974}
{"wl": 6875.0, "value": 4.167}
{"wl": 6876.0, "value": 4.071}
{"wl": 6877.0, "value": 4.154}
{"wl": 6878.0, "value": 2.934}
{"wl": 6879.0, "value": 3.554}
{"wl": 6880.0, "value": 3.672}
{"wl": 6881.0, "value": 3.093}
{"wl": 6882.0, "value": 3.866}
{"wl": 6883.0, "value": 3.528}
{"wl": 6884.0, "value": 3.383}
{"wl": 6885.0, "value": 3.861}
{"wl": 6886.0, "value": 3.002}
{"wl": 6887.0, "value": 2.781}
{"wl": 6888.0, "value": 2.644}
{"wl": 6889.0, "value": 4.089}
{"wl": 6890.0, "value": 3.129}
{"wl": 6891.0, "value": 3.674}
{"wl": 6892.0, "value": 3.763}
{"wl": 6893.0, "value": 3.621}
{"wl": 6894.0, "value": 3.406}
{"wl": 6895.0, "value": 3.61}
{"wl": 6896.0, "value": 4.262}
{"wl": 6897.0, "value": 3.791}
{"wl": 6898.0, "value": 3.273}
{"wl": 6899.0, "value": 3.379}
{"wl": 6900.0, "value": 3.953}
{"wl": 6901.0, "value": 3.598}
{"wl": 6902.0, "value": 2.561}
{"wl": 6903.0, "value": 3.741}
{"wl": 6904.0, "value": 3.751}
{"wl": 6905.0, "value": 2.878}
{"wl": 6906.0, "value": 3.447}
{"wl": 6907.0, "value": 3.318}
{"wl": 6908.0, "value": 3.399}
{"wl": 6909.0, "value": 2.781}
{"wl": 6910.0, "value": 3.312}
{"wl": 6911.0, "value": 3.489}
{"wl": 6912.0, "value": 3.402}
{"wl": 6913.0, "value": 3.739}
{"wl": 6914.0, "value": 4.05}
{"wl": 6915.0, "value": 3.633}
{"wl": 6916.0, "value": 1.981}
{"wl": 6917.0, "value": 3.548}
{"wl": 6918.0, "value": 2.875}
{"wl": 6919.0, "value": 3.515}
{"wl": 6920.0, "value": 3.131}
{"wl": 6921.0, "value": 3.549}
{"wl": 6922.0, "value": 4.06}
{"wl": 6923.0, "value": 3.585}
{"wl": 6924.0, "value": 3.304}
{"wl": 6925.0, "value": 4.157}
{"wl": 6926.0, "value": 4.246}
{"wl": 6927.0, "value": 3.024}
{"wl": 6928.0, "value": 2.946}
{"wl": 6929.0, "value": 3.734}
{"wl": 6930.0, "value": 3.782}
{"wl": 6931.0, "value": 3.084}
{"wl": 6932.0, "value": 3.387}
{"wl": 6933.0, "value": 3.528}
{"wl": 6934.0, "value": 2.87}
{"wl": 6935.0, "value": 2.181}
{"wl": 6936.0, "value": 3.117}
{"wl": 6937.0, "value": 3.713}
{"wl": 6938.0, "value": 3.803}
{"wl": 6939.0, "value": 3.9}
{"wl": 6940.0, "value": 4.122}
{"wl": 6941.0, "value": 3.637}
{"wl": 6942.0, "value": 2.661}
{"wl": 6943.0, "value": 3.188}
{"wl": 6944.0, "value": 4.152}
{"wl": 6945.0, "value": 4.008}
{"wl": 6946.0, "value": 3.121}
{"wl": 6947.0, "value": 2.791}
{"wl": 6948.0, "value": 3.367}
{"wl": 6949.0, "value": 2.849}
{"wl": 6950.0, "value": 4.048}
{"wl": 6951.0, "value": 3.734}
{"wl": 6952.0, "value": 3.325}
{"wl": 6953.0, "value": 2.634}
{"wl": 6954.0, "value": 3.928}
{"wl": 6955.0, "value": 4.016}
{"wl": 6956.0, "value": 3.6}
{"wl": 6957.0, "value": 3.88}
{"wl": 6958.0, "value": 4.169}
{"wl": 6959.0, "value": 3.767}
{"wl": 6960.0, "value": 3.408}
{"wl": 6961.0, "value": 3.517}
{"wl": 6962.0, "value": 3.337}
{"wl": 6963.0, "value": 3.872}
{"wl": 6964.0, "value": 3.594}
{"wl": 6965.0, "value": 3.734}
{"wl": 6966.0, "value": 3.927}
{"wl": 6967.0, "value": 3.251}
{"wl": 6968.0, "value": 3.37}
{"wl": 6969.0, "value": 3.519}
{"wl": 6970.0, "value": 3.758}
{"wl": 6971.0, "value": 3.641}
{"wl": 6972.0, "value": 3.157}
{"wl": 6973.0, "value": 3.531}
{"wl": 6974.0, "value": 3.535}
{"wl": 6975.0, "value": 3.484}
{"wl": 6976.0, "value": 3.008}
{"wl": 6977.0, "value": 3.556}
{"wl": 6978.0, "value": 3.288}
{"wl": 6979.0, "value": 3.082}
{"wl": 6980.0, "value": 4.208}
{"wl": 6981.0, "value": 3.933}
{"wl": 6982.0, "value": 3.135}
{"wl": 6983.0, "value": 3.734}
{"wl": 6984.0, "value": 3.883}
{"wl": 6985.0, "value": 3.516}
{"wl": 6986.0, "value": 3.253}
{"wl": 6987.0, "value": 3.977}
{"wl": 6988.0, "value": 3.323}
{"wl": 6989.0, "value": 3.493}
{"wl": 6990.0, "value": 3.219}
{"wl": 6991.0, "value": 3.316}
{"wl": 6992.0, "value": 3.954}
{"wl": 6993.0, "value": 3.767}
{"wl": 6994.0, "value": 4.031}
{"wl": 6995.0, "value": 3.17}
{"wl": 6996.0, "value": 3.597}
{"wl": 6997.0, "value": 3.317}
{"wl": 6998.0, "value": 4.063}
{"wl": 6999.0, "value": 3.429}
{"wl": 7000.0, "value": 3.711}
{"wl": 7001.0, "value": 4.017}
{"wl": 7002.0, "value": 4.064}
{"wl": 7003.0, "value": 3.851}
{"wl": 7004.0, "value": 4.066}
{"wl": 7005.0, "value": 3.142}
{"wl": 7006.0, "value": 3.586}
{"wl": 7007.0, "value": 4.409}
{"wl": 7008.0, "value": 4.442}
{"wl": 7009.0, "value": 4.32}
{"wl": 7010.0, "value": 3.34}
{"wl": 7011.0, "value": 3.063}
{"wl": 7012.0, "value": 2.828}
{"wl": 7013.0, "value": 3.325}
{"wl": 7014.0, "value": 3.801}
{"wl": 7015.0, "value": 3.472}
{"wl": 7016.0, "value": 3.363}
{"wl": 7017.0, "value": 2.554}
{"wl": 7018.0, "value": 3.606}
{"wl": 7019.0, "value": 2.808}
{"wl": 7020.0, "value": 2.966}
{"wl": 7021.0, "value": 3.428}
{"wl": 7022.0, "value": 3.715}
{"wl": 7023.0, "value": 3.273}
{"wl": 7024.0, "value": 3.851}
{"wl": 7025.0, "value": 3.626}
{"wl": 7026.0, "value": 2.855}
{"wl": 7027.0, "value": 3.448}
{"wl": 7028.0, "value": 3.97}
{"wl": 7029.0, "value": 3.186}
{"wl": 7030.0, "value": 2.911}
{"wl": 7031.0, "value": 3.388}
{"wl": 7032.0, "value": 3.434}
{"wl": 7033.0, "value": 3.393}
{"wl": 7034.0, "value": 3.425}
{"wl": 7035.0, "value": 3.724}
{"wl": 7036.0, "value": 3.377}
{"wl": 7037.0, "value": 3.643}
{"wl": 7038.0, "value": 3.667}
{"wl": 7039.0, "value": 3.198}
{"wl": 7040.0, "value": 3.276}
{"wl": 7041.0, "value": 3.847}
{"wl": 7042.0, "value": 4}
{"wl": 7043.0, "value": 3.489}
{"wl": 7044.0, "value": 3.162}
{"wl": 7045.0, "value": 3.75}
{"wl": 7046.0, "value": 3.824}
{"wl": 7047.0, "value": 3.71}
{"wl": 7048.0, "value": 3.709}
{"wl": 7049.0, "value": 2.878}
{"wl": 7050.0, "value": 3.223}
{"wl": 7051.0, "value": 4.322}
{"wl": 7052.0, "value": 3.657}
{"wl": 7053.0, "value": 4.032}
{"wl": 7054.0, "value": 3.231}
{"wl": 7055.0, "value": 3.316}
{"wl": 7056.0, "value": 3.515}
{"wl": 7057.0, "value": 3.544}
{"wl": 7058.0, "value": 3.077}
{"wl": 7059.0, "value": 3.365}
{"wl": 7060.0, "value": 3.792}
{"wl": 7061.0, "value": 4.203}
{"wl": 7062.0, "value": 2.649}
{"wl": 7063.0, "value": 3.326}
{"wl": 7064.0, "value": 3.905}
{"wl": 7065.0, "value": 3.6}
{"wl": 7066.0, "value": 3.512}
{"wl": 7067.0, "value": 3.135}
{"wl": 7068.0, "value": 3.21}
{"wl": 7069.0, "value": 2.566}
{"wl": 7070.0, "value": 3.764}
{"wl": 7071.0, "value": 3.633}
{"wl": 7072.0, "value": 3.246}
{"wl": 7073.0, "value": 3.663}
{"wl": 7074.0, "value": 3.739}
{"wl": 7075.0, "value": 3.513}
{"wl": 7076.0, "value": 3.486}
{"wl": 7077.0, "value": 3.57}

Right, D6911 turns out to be 2.0 AA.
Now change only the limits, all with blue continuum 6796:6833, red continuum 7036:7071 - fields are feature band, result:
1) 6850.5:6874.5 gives -1.7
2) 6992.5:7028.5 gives -0.7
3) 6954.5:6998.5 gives -1.4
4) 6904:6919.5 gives 0.7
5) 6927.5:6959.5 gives 0.0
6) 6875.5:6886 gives -0.4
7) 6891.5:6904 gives -0.5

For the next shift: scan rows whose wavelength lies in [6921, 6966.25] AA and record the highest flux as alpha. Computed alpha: 4.246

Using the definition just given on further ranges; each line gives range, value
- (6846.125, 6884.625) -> 4.974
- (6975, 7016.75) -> 4.442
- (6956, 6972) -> 4.169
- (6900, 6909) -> 3.953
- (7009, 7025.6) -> 4.32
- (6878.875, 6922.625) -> 4.262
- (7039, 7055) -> 4.322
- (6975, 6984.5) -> 4.208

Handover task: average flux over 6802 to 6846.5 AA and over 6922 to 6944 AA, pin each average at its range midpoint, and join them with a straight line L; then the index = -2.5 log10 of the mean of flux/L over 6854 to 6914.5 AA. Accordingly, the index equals -0.04 mag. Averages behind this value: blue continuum 3.48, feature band 3.59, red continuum 3.46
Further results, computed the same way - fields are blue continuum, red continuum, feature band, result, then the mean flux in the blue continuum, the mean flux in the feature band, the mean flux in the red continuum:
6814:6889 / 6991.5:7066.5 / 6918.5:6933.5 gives 0.00 mag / 3.54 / 3.54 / 3.54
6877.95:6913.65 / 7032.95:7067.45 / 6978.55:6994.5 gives -0.04 mag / 3.44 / 3.62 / 3.53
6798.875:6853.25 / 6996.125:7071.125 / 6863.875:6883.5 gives -0.08 mag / 3.46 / 3.73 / 3.51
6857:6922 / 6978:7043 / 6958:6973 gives -0.01 mag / 3.54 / 3.58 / 3.54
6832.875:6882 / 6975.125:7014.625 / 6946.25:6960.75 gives 0.03 mag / 3.63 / 3.53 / 3.62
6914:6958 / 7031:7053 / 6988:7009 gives -0.07 mag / 3.45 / 3.74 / 3.56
